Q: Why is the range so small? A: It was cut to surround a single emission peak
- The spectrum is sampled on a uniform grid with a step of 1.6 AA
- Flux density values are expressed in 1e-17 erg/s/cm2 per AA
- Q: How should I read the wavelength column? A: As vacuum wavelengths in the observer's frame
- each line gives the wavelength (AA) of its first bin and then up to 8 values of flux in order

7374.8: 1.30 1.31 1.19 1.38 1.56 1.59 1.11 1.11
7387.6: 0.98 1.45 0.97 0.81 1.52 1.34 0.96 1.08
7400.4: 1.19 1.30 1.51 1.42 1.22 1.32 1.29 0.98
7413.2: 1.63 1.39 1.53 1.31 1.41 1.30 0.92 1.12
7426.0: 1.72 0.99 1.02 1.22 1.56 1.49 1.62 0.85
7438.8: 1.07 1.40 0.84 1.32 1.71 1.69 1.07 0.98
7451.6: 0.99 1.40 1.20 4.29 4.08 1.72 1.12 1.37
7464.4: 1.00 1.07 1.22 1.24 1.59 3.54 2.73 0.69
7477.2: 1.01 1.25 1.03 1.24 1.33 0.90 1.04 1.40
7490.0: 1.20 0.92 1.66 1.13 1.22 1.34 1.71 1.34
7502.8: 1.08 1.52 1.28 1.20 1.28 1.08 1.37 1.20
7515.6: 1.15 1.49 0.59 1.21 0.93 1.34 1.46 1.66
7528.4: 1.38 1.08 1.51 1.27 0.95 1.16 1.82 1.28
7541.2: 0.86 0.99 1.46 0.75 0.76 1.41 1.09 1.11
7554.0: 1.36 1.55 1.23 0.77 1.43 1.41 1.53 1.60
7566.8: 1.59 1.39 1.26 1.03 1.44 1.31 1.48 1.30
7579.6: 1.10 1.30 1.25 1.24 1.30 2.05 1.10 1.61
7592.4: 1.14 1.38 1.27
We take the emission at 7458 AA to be [S II] 6716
